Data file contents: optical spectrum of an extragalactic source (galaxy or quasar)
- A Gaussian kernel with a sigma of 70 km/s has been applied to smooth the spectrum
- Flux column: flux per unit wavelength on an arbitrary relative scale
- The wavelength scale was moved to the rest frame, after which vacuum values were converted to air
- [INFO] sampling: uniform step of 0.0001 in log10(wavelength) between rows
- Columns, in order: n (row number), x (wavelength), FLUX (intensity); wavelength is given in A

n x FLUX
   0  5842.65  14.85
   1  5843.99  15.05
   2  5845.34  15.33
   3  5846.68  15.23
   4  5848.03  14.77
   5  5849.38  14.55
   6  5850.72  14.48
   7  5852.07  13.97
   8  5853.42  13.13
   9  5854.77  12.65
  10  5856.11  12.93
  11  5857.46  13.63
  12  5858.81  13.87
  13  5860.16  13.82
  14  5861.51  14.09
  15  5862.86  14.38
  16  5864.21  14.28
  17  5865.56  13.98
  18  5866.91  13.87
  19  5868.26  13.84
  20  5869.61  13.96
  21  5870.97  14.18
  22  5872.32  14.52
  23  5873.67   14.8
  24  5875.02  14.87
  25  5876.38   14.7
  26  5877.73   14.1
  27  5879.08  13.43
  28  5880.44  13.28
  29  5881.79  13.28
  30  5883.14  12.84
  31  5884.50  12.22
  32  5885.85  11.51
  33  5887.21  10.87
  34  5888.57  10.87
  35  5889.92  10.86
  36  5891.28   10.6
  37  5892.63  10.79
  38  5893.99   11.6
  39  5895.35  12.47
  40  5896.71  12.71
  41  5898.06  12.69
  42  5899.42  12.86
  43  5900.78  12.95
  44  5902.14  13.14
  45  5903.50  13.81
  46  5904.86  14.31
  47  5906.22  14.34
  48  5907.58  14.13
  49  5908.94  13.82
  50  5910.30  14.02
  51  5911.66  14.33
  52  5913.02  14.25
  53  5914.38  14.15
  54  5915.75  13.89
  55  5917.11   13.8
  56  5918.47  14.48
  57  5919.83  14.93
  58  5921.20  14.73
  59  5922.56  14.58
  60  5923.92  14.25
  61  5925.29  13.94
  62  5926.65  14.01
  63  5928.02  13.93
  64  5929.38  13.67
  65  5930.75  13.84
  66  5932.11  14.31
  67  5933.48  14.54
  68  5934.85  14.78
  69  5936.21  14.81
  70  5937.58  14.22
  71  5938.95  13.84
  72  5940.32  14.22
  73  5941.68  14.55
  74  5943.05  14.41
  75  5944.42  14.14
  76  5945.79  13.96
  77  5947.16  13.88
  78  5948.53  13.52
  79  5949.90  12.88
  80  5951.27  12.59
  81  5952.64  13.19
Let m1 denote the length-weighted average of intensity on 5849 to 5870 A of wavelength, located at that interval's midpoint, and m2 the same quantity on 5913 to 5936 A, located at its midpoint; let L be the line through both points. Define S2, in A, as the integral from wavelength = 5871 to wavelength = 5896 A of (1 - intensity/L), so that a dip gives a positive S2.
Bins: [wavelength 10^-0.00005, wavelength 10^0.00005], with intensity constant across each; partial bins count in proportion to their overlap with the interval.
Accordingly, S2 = 2.32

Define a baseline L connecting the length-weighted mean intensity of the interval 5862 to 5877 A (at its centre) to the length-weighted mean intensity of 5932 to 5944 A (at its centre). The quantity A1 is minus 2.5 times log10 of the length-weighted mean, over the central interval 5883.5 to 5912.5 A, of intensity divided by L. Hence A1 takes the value 0.14 mag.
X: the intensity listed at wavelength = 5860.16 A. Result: 13.82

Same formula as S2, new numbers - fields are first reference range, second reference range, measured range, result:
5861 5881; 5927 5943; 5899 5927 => 0.3 A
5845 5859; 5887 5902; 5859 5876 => -1.3 A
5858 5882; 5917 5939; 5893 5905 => 1.1 A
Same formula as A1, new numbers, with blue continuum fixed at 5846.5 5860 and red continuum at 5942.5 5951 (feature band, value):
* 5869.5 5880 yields -0.036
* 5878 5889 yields 0.119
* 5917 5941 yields -0.041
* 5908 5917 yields -0.022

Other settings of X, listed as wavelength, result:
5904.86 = 14.31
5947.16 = 13.88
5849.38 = 14.55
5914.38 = 14.15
